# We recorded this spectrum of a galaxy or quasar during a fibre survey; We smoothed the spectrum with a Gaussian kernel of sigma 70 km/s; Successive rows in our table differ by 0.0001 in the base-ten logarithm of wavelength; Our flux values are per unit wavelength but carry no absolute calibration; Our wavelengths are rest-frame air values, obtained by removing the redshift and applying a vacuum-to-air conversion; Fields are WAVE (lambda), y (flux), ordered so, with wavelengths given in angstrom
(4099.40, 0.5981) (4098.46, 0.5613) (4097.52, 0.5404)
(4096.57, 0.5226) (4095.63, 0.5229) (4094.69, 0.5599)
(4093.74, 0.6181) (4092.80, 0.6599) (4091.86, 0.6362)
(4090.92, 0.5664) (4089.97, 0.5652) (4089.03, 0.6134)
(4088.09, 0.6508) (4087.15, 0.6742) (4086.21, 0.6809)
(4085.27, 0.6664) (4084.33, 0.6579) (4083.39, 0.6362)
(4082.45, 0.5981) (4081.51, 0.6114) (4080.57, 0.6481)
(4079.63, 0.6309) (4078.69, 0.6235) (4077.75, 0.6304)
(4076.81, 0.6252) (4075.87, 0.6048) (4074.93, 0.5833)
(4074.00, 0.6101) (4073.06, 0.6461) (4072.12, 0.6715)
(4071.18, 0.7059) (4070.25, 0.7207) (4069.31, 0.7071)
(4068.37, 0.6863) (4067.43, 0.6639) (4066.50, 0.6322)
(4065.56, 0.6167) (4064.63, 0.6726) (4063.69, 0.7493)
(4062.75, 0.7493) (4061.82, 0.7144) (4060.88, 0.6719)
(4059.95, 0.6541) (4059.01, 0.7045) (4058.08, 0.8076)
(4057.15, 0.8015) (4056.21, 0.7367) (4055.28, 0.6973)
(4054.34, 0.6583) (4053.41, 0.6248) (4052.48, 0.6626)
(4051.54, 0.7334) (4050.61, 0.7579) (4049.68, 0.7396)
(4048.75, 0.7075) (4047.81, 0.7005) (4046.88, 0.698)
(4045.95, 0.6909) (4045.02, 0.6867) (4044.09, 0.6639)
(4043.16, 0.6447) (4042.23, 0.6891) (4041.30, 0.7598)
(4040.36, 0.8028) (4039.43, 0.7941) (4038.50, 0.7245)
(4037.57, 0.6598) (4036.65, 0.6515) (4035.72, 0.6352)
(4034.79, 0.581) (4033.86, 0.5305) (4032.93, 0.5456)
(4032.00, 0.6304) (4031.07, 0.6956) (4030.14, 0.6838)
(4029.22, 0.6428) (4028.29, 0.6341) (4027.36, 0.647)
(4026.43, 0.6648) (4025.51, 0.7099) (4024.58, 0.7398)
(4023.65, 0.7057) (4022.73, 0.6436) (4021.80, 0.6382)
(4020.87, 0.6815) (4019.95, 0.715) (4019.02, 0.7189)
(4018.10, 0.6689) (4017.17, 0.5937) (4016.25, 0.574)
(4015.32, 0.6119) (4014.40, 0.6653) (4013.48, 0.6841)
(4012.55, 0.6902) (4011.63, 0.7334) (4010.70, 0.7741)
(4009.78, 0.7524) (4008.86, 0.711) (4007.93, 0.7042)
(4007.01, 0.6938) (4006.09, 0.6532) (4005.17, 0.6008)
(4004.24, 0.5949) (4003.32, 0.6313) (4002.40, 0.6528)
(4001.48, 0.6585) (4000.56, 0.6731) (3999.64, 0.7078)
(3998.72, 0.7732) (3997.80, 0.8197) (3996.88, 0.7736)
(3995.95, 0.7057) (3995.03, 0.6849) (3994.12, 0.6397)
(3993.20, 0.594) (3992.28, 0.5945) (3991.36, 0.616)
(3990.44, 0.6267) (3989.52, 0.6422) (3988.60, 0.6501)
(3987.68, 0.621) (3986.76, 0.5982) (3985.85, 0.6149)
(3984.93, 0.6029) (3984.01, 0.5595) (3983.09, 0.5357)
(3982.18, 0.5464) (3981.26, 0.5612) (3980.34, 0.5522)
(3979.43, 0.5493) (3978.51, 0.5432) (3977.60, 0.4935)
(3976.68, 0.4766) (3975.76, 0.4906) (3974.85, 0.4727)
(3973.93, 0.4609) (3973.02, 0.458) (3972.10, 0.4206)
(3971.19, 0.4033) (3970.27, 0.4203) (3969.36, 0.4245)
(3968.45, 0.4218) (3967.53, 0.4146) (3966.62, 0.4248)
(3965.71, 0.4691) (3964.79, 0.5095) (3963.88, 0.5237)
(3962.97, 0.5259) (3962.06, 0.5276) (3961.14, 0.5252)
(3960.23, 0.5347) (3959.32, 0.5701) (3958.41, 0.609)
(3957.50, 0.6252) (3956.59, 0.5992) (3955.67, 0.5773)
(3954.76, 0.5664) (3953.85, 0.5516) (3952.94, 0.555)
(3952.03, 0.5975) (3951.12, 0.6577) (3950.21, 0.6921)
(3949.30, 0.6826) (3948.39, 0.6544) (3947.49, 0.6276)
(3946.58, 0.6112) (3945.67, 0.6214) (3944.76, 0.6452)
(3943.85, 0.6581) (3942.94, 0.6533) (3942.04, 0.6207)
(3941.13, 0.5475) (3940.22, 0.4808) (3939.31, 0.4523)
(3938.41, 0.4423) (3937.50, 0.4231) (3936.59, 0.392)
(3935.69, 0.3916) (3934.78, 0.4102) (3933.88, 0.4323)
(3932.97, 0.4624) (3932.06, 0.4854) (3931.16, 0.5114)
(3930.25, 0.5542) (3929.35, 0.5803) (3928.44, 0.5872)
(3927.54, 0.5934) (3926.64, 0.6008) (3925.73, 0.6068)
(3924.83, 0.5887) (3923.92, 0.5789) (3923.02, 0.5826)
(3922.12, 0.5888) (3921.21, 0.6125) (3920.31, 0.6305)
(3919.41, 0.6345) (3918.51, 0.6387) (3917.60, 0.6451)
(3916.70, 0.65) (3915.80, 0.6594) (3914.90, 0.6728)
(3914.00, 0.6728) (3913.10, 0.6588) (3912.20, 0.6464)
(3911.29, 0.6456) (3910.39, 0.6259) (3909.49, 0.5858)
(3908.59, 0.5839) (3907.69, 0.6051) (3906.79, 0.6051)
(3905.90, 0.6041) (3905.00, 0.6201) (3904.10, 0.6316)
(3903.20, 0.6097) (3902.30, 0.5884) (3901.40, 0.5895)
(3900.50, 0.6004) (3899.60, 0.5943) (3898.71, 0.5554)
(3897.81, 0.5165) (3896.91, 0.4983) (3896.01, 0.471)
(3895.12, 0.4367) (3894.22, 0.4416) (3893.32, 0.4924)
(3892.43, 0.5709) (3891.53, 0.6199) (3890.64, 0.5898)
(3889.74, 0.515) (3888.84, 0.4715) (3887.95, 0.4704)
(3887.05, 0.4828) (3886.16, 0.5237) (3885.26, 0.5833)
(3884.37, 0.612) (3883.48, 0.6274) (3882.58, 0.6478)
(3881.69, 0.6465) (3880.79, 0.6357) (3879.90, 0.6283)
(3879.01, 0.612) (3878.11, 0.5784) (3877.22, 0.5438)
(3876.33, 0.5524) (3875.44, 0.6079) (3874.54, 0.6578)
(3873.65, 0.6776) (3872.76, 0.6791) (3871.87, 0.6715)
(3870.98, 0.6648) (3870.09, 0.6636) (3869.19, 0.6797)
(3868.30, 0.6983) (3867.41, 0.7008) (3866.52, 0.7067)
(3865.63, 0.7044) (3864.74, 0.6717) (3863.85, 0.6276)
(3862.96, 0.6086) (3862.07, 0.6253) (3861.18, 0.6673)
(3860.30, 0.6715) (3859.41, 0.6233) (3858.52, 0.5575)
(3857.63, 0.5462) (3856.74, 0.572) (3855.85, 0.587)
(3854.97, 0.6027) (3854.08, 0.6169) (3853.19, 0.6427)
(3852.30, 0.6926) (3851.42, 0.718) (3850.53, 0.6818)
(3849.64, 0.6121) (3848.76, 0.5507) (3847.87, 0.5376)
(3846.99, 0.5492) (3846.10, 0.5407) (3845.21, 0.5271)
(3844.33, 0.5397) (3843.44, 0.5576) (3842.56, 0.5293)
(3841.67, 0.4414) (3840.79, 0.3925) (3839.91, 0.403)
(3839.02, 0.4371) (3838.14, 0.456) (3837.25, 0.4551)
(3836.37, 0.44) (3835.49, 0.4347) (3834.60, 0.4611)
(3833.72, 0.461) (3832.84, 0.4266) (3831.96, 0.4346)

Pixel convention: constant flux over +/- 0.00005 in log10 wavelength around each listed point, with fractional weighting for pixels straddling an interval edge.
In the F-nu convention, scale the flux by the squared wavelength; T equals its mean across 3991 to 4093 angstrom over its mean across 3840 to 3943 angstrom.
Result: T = 1.24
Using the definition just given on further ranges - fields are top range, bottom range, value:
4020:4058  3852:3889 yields 1.20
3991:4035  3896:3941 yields 1.23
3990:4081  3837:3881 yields 1.24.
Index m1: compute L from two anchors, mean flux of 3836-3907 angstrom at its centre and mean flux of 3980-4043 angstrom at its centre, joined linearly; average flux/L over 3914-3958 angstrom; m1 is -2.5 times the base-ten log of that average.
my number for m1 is 0.075 mag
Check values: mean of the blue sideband 0.582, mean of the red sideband 0.66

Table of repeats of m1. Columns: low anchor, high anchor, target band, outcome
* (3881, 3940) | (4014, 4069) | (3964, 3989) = 0.22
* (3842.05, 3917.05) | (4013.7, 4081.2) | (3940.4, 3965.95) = 0.08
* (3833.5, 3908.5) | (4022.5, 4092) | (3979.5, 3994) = 0.07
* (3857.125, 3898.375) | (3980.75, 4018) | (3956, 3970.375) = 0.24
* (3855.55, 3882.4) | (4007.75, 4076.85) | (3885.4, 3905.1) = 0.19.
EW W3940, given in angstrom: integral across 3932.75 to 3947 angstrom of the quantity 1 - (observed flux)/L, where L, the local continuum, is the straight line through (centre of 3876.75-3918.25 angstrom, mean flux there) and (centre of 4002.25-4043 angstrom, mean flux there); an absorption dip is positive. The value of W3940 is 2.27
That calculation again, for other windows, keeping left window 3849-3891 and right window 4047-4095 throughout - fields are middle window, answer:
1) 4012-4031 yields -0.35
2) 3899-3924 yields 0.37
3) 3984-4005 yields -0.21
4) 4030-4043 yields -0.22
